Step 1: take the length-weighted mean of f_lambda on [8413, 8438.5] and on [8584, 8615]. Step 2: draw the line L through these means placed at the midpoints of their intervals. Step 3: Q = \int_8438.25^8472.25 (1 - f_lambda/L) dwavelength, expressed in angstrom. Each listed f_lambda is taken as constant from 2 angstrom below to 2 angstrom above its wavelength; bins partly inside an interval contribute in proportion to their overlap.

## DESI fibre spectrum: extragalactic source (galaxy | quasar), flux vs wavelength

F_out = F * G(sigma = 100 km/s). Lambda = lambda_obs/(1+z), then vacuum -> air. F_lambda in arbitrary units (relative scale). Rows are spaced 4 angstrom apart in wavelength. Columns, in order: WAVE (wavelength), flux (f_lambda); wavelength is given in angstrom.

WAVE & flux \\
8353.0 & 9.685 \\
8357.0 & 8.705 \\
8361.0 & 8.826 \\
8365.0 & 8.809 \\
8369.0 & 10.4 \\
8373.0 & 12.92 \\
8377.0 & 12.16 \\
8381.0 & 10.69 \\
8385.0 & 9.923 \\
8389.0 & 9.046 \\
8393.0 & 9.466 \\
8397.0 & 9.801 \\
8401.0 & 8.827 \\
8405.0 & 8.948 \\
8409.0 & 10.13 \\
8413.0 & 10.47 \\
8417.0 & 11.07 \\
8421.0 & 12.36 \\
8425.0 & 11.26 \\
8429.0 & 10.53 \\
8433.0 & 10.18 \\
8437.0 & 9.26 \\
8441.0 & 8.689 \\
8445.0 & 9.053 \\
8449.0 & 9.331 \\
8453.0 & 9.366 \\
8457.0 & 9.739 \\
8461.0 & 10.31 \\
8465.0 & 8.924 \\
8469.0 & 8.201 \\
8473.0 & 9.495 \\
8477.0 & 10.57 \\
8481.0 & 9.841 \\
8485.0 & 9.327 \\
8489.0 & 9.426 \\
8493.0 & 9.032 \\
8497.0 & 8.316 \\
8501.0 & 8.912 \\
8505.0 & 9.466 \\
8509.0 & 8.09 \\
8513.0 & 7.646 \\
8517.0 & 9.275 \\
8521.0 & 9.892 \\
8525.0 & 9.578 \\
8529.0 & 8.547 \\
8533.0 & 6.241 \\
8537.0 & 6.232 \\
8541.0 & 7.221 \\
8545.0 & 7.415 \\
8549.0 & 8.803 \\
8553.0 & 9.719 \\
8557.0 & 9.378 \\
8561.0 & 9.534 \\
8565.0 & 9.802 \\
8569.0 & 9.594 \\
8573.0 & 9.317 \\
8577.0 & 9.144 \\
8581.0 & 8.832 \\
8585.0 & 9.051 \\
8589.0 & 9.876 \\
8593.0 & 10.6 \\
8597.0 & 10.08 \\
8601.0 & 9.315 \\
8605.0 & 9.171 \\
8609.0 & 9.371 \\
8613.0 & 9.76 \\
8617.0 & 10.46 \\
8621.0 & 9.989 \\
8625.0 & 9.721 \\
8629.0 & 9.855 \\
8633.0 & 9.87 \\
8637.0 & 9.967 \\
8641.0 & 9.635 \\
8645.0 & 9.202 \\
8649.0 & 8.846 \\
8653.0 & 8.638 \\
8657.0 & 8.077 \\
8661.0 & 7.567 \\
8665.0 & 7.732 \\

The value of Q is 4.4 angstrom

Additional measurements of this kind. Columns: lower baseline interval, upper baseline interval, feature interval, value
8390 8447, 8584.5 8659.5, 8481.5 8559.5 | 9.5 angstrom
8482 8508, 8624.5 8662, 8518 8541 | 2.6 angstrom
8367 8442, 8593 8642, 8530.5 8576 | 6.7 angstrom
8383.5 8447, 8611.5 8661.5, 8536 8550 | 3.2 angstrom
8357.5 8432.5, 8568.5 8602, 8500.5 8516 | 2.0 angstrom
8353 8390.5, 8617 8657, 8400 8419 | 0.2 angstrom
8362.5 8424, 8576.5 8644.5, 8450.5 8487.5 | 2.1 angstrom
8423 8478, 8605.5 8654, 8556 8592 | 0.7 angstrom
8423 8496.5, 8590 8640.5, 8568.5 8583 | 0.9 angstrom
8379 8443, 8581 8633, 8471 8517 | 3.7 angstrom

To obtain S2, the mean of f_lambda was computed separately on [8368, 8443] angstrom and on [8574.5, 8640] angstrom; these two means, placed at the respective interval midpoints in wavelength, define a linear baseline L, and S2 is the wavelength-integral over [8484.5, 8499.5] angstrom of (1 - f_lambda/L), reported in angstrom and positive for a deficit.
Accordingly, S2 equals 1.6 angstrom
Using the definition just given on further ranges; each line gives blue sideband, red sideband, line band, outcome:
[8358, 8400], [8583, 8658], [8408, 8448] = -1.0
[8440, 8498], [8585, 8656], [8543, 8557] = 1.1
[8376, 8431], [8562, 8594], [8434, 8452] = 1.7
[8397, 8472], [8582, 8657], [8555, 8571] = 0.1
